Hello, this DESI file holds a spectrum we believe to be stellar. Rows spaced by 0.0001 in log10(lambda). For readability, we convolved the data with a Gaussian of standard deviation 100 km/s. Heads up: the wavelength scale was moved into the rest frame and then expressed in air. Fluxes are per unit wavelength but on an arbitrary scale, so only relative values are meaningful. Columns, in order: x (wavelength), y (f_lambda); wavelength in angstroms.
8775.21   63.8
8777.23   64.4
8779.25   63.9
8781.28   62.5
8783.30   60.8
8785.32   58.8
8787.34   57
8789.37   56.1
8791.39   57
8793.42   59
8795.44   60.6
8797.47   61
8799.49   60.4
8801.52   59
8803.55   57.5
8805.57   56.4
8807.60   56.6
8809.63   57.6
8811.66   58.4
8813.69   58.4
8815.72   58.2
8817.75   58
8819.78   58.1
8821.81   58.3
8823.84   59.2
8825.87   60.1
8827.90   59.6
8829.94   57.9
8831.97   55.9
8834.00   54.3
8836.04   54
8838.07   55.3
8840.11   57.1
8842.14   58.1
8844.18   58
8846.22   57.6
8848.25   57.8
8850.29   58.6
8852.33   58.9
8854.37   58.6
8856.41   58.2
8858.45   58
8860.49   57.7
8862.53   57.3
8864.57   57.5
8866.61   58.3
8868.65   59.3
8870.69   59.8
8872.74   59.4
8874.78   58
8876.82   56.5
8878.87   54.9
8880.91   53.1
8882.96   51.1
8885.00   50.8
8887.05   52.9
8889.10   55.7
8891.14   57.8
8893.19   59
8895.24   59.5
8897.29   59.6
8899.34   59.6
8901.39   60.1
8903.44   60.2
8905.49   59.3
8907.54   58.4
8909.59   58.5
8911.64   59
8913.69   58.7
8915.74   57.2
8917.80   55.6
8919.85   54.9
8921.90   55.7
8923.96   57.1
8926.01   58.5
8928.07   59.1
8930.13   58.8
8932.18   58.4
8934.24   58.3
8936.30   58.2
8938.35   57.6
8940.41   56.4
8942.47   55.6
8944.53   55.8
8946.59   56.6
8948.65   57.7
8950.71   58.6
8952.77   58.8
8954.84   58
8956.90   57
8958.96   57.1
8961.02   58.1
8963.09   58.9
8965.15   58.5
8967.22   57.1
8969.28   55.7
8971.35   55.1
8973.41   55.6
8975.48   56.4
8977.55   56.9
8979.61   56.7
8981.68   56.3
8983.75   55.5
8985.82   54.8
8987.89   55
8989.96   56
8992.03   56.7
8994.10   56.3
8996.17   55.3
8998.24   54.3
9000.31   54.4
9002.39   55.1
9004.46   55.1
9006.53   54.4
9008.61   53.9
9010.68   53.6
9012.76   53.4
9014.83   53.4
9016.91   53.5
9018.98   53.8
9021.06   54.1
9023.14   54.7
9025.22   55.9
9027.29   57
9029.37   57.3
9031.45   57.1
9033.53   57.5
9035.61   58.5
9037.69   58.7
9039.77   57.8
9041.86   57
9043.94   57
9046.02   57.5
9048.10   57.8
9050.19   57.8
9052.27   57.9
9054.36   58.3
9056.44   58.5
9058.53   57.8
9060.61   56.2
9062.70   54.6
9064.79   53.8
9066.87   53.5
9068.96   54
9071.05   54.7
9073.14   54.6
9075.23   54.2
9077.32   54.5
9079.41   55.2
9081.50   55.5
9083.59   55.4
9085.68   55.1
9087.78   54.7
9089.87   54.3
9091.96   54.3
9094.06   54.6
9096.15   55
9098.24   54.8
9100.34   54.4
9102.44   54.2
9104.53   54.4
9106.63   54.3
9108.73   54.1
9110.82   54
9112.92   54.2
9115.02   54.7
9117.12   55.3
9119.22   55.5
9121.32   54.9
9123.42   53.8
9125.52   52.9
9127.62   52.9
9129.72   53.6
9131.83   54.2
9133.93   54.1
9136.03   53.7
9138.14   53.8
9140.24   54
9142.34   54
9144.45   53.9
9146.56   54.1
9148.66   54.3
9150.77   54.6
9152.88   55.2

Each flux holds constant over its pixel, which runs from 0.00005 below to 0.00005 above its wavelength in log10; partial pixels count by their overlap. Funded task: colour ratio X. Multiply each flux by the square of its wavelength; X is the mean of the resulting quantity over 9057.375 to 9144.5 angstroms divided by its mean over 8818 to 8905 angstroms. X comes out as 1.00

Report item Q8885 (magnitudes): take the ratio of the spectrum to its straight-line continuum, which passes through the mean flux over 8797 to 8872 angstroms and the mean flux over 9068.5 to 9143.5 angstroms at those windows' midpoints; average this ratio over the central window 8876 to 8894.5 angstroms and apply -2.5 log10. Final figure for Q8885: 0.05 mag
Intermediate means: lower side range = 58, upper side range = 54.4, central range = 54.7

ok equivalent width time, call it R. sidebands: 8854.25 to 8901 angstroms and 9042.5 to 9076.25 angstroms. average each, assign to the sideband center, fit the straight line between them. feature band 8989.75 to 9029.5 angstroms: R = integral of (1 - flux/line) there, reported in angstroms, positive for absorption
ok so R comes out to 1.1 angstroms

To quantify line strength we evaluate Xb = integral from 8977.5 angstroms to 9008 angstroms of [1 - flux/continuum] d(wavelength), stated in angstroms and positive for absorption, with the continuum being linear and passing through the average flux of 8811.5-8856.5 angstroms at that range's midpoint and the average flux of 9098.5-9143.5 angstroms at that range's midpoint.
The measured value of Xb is 0.17 angstroms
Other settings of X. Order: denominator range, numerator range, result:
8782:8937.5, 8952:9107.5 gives 1.00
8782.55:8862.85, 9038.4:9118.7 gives 1.01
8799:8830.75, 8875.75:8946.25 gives 1.00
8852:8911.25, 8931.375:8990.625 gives 1.01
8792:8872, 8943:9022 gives 1.00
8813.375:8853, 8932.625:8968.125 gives 1.02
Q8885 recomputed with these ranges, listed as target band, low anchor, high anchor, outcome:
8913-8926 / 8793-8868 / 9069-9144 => 0.003 mag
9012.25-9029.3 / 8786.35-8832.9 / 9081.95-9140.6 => 0.016 mag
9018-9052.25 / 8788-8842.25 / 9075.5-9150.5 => -0.031 mag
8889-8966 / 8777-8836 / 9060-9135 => -0.020 mag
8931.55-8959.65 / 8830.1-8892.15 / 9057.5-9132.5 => -0.029 mag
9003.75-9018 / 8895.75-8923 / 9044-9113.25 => 0.051 mag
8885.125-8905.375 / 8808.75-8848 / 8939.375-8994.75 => -0.015 mag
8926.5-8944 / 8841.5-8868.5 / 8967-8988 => -0.021 mag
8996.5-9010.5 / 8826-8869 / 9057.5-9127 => 0.023 mag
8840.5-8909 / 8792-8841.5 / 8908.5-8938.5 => 0.005 mag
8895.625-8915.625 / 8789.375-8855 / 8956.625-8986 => -0.036 mag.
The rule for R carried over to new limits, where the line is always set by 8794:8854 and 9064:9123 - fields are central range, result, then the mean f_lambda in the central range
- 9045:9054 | -0.4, 57.8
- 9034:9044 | -0.5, 57.8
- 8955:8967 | -0.3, 57.9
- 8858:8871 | -0.2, 58.2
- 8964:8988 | -0.1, 56.2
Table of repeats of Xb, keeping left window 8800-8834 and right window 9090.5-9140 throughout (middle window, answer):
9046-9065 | -0.74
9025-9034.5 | -0.30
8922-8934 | -0.33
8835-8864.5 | 0.04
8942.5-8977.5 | -0.58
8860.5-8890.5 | 0.60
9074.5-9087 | -0.07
